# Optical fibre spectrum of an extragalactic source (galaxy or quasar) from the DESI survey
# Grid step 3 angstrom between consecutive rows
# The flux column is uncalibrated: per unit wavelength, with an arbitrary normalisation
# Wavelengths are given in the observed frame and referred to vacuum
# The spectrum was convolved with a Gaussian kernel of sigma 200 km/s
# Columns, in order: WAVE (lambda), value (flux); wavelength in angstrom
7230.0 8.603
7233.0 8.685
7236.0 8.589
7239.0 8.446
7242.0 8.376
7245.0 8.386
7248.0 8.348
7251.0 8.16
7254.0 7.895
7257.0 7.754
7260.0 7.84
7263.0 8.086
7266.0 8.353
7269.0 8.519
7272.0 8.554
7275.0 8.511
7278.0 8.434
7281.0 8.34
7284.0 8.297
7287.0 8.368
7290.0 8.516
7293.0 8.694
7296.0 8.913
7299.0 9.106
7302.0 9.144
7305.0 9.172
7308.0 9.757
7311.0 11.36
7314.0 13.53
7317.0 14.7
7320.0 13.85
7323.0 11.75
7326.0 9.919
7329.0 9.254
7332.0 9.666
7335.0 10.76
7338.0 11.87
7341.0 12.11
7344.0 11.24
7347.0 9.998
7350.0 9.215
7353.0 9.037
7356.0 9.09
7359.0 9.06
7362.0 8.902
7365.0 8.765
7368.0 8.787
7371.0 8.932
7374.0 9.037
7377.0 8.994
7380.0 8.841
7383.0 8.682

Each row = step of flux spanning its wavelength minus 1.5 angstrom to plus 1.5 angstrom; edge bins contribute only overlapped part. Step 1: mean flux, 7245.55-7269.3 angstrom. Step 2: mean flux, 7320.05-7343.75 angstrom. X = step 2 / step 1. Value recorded 1.4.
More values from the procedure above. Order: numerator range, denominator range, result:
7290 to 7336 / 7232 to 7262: 1.28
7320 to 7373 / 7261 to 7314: 1.12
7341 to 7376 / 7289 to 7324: 0.88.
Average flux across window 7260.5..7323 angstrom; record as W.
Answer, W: 9.63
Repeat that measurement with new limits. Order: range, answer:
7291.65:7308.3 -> 9.09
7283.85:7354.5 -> 10.4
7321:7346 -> 10.9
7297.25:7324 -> 11.3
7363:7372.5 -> 8.83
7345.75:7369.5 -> 9.1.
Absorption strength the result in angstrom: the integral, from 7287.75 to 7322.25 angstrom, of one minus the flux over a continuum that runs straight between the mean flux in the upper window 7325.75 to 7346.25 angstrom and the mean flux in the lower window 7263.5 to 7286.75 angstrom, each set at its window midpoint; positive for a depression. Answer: -3.6 angstrom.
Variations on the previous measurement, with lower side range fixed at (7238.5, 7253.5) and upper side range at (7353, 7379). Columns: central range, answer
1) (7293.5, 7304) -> -0.5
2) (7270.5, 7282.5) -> 0.0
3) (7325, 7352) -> -5.0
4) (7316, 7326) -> -4.8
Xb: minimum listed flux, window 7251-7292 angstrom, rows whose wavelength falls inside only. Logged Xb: 7.754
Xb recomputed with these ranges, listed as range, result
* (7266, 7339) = 8.297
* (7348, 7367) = 8.765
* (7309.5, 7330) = 9.254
